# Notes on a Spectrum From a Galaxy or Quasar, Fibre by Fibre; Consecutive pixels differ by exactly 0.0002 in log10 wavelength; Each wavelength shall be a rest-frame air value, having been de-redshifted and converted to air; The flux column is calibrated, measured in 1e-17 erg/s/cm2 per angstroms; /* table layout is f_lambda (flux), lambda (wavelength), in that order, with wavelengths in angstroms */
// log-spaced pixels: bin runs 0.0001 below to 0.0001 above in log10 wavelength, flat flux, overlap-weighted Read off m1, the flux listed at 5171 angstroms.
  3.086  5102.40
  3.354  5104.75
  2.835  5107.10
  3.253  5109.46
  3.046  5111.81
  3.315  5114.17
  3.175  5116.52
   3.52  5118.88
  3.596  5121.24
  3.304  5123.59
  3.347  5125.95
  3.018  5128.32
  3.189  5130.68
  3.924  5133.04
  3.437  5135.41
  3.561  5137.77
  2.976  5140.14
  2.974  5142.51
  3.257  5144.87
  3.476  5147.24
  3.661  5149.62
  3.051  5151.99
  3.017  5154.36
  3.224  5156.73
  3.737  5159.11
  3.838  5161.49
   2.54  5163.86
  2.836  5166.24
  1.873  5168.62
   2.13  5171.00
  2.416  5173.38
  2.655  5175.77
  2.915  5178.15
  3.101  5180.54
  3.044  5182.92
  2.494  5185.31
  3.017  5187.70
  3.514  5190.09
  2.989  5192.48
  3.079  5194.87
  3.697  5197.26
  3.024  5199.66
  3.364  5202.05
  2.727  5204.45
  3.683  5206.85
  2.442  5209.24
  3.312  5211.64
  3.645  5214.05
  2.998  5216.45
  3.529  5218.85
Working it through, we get 2.13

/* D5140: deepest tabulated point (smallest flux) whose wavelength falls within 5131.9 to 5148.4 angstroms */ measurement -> 2.974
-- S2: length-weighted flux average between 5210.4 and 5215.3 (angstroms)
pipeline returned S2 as 3.46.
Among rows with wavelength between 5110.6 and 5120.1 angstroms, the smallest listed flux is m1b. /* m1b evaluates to 3.046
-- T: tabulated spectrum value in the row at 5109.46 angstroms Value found 3.253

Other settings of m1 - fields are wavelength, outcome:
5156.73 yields 3.224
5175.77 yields 2.655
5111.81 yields 3.046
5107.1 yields 2.835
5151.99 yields 3.051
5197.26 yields 3.697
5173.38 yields 2.416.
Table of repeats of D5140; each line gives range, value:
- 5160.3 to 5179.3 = 1.873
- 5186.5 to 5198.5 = 2.989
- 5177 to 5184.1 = 2.915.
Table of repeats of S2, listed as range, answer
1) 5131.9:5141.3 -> 3.47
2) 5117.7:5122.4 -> 3.56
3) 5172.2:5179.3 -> 2.66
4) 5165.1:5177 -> 2.38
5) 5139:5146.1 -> 3.07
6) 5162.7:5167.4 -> 2.69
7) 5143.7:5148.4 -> 3.37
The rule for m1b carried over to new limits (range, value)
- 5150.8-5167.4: 2.54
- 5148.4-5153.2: 3.051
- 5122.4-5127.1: 3.304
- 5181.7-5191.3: 2.494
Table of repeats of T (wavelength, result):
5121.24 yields 3.596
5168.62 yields 1.873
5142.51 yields 2.974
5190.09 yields 3.514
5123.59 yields 3.304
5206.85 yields 3.683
